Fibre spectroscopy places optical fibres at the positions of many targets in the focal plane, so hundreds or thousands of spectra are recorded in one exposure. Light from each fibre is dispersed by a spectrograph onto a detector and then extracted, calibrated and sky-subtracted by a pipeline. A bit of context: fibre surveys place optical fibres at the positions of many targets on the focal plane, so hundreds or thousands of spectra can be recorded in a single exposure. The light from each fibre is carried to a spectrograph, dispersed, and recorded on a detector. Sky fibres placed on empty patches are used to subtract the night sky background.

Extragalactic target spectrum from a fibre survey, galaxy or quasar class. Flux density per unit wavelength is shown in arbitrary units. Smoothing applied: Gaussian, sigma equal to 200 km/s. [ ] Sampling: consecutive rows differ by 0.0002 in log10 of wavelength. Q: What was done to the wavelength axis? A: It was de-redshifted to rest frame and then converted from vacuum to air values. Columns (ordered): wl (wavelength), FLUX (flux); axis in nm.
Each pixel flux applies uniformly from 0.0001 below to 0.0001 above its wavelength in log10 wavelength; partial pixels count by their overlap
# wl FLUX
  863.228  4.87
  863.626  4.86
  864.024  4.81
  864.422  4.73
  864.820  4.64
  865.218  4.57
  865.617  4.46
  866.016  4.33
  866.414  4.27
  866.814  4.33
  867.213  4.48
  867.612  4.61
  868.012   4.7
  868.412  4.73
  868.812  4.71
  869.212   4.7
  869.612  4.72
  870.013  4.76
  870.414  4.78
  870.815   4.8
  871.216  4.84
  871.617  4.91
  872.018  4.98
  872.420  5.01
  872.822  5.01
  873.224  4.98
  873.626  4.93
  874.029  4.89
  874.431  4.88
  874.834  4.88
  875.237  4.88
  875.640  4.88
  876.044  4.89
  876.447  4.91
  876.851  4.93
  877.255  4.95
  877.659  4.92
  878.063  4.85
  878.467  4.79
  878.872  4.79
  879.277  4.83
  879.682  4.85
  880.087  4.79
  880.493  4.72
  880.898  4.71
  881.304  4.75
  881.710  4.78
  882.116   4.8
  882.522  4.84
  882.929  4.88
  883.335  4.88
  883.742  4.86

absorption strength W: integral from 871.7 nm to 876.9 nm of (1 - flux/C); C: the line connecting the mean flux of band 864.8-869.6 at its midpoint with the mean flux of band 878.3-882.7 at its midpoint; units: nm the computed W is -0.28 nm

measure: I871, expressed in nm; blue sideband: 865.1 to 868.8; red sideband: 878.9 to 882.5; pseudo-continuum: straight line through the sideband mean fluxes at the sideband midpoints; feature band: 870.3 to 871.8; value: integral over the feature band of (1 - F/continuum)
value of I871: -0.080 nm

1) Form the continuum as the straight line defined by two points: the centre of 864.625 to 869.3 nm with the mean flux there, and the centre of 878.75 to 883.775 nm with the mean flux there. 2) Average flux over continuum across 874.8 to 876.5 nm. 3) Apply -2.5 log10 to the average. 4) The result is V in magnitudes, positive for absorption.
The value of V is -0.042 mag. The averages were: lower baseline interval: 4.54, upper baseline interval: 4.8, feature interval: 4.89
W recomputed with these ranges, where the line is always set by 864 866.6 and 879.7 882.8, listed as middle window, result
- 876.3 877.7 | -0.065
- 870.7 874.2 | -0.220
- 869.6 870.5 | -0.030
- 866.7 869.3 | -0.024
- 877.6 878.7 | -0.027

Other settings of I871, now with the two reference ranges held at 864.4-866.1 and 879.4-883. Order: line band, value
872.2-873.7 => -0.11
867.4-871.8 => -0.13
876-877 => -0.04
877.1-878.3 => -0.04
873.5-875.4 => -0.08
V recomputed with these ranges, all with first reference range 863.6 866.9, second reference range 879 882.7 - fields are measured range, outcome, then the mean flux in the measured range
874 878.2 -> -0.042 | 4.9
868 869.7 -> -0.026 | 4.71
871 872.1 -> -0.060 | 4.9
